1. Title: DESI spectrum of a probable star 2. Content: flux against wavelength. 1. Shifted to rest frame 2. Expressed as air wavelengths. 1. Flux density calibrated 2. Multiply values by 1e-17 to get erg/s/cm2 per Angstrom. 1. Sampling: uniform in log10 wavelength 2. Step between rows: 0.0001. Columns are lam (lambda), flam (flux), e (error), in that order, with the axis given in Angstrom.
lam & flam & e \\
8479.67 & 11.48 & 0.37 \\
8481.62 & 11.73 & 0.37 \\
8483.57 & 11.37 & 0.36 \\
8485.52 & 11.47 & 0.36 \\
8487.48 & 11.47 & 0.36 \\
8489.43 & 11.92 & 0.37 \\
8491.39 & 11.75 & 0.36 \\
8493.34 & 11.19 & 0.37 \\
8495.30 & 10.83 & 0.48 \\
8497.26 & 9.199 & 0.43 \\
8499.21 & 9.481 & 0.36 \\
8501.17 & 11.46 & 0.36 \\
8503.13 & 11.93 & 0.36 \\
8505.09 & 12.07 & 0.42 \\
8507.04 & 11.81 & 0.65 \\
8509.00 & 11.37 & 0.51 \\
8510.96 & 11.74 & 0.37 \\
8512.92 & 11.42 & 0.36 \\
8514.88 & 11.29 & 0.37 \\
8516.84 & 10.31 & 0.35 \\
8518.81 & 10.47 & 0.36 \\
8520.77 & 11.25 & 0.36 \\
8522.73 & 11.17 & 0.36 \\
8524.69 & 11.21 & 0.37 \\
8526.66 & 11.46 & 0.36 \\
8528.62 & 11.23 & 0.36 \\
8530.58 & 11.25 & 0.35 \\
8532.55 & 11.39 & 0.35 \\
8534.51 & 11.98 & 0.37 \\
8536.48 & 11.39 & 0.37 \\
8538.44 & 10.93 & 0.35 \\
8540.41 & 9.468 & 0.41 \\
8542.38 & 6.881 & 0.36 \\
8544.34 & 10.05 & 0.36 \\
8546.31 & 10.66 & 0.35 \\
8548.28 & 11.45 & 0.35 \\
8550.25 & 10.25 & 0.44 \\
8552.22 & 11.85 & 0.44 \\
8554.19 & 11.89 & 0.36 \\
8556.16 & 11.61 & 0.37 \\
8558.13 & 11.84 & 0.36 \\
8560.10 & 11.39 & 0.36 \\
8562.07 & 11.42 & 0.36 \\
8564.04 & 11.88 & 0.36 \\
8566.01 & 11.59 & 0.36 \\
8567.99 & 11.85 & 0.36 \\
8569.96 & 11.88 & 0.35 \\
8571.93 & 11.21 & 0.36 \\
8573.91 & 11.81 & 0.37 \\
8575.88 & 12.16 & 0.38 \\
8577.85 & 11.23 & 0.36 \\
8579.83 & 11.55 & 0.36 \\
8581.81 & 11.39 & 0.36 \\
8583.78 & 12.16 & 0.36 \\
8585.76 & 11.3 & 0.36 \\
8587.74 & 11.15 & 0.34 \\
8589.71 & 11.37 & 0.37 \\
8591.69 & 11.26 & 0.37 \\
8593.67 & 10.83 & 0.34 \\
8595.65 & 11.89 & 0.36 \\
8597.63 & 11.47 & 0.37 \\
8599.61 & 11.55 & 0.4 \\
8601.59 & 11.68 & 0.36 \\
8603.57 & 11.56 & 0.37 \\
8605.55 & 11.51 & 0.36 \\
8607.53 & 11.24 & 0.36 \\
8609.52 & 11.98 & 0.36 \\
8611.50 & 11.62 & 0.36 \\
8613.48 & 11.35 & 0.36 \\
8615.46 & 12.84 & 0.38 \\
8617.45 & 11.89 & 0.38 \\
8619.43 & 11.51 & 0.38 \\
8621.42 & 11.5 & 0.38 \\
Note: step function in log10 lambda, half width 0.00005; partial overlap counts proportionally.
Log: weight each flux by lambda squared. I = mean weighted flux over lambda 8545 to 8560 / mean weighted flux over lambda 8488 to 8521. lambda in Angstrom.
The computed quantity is 1.03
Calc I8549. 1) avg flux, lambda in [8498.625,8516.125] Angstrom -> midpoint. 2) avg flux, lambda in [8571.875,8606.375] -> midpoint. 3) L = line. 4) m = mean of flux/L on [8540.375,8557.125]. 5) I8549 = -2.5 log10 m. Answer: 0.09 mag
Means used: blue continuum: 11.4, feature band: 10.5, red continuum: 11.5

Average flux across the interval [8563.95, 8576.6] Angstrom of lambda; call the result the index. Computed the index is 11.8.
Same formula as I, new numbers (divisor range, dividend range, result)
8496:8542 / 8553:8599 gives 1.06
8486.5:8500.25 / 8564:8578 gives 1.10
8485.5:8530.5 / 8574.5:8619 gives 1.06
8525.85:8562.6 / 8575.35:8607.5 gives 1.06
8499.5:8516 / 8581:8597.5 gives 1.01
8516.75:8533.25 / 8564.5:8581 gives 1.06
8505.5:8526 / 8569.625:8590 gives 1.05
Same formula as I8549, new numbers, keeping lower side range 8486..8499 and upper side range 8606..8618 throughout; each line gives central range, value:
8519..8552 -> 0.050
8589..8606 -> 0.023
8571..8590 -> 0.004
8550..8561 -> -0.013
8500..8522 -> -0.024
